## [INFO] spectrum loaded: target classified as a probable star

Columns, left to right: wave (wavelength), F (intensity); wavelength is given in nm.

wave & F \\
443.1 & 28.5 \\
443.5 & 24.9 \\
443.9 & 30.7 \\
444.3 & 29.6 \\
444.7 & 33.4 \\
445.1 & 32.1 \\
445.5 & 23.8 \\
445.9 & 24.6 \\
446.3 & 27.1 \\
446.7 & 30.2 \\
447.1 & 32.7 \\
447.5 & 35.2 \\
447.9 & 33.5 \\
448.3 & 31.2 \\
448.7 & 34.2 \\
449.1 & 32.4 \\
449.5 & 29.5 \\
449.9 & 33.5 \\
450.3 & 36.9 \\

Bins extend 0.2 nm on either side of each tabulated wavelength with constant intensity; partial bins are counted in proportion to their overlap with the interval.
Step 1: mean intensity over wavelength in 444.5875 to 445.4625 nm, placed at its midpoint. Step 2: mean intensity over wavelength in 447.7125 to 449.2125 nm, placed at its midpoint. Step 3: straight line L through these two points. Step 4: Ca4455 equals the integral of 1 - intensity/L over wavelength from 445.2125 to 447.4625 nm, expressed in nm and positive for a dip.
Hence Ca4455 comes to 0.24 nm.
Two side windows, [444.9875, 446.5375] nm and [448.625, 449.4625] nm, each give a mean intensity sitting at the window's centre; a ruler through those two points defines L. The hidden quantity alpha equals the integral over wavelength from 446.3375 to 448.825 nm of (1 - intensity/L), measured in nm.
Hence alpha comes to -0.21 nm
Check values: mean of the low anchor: 26.7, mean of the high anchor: 32.4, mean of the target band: 32.4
